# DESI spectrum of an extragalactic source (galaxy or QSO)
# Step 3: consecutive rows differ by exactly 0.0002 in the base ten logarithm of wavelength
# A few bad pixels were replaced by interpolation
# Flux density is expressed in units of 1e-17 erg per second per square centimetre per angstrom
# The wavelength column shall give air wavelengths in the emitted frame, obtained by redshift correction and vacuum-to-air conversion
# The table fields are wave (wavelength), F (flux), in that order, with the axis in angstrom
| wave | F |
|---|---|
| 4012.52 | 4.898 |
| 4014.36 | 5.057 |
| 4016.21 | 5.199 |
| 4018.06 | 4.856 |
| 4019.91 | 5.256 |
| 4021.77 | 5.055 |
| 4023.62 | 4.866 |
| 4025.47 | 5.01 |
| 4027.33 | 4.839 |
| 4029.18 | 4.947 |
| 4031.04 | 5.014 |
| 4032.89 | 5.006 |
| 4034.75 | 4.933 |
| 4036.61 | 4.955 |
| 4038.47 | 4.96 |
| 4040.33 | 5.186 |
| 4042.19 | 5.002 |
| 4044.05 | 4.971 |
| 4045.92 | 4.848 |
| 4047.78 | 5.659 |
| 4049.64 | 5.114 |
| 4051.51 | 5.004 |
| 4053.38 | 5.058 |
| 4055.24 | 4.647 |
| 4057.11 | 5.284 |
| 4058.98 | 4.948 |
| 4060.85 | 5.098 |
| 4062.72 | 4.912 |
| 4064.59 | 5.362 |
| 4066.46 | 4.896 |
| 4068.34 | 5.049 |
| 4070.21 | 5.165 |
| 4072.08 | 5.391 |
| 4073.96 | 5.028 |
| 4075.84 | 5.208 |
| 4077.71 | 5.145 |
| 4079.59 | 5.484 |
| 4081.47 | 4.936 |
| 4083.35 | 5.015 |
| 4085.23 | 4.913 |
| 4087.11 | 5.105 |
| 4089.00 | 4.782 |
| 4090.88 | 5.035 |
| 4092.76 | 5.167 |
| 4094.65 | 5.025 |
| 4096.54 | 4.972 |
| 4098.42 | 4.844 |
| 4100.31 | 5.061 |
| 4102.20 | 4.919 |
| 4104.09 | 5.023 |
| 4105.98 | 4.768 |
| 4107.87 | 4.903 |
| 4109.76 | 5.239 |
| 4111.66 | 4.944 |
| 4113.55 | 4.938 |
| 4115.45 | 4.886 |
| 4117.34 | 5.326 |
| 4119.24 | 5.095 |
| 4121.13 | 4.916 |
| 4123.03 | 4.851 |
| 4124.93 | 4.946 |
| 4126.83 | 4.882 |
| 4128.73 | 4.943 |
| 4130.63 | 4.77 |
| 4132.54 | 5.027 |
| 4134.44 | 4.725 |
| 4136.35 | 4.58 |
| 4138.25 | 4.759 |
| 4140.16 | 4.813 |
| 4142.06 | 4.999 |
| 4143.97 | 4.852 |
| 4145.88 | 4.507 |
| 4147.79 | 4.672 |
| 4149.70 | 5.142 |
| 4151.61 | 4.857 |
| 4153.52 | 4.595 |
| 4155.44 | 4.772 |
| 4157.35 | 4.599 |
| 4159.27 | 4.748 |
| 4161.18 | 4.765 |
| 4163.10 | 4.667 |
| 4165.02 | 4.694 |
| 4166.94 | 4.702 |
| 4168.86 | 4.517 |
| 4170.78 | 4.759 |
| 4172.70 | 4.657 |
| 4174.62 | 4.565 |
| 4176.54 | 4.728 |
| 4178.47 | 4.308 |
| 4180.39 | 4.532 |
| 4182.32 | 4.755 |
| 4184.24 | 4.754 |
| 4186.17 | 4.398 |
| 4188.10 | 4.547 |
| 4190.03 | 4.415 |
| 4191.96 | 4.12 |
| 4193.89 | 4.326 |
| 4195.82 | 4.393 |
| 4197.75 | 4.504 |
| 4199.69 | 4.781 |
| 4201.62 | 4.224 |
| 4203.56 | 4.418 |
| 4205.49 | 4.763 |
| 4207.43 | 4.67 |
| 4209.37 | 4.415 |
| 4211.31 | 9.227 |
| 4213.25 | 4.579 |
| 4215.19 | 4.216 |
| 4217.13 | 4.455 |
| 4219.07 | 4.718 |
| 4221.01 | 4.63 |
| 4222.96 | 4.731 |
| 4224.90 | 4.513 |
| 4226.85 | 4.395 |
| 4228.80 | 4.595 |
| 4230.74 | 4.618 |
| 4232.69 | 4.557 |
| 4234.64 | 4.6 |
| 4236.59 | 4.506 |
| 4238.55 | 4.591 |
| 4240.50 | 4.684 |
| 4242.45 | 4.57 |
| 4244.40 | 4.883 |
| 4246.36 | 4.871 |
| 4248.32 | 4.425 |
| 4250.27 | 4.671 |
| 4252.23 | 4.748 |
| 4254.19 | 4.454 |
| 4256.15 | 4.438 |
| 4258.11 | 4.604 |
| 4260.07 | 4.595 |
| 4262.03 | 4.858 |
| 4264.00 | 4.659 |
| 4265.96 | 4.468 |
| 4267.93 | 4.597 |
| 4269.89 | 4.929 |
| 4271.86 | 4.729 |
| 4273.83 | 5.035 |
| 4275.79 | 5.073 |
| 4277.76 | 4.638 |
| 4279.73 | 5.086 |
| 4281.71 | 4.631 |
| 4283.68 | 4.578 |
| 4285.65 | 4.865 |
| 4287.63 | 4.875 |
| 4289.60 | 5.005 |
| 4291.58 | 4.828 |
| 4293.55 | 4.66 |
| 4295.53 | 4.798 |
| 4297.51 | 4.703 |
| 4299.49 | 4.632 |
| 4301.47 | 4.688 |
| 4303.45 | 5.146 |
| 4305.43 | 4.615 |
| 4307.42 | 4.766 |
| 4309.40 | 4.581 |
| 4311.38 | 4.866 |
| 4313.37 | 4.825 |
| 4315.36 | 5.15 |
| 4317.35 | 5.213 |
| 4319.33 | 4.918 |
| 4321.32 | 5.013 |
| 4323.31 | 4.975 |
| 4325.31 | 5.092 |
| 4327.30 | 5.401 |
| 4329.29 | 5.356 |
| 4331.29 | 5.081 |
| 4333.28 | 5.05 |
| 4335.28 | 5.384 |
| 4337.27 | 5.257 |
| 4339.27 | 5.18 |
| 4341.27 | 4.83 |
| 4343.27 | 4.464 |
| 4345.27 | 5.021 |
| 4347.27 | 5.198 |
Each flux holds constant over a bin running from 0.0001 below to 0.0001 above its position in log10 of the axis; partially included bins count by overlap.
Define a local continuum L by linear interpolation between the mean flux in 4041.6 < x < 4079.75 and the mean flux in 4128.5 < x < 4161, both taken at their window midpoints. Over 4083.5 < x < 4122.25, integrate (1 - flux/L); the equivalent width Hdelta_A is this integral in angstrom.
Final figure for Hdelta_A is -0.41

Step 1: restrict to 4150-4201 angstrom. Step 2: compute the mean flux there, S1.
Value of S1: 4.6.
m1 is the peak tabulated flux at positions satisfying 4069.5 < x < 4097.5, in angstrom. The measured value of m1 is 5.484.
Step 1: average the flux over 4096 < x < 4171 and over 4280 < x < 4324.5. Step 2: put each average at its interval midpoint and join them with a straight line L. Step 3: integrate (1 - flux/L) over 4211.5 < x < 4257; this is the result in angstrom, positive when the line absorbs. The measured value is 1.67 angstrom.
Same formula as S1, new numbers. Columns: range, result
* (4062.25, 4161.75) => 4.95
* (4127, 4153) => 4.82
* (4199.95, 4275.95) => 4.73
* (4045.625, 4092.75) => 5.09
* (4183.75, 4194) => 4.42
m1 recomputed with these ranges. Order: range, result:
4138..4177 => 5.142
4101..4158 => 5.326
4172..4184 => 4.755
